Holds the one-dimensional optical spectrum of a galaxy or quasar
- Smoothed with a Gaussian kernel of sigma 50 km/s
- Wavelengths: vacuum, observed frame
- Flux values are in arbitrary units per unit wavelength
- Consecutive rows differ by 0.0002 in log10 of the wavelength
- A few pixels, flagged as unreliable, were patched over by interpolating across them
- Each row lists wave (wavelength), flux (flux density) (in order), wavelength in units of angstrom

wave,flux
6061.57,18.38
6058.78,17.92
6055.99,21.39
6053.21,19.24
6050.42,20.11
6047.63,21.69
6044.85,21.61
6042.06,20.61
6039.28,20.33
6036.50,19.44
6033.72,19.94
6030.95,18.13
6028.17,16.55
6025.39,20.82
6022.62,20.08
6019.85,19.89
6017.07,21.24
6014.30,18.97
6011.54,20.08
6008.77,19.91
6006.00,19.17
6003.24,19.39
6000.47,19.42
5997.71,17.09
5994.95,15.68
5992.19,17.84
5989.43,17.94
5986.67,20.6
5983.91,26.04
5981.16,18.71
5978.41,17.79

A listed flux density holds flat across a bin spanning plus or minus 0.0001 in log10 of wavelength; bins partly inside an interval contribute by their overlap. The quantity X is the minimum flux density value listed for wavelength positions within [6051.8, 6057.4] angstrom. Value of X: 19.24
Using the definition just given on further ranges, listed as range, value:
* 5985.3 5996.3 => 15.68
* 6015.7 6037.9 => 16.55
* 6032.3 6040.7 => 19.44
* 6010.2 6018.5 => 18.97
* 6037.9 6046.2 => 20.33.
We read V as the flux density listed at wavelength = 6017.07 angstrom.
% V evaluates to 21.24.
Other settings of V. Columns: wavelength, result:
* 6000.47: 19.42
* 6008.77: 19.91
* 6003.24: 19.39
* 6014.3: 18.97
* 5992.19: 17.84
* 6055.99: 21.39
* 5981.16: 18.71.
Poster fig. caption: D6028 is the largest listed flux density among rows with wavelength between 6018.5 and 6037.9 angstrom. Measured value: 20.82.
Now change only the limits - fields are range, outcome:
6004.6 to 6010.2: 19.91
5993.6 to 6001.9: 19.42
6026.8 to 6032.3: 18.13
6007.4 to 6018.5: 21.24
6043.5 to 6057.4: 21.69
